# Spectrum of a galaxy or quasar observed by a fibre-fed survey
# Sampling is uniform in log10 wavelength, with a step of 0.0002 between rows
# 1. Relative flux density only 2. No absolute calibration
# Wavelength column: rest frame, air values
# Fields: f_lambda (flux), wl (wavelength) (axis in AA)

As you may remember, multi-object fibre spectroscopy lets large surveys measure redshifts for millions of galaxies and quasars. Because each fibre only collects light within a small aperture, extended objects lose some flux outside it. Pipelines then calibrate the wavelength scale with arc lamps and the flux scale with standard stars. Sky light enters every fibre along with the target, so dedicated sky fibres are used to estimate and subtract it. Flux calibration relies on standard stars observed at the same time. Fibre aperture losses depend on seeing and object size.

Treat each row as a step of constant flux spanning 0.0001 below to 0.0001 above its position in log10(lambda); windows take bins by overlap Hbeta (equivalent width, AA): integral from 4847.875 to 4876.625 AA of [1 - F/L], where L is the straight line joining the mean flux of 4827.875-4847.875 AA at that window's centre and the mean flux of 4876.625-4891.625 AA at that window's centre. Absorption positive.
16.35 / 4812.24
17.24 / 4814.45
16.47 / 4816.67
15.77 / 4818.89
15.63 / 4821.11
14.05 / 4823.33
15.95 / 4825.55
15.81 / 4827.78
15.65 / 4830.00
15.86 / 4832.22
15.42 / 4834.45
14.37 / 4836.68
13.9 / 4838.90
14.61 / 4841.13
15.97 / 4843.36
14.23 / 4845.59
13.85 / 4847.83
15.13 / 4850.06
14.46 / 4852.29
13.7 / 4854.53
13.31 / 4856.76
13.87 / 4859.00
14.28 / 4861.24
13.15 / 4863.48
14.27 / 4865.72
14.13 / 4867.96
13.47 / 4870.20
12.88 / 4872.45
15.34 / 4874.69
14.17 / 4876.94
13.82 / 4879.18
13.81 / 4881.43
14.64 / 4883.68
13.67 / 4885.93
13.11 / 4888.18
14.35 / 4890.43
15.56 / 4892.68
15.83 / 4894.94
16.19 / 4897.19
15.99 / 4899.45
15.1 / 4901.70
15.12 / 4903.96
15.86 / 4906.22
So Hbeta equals 0.9 AA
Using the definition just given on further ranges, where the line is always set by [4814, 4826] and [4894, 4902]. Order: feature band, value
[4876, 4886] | 1.1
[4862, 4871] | 1.2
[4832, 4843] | 0.7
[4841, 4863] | 2.1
